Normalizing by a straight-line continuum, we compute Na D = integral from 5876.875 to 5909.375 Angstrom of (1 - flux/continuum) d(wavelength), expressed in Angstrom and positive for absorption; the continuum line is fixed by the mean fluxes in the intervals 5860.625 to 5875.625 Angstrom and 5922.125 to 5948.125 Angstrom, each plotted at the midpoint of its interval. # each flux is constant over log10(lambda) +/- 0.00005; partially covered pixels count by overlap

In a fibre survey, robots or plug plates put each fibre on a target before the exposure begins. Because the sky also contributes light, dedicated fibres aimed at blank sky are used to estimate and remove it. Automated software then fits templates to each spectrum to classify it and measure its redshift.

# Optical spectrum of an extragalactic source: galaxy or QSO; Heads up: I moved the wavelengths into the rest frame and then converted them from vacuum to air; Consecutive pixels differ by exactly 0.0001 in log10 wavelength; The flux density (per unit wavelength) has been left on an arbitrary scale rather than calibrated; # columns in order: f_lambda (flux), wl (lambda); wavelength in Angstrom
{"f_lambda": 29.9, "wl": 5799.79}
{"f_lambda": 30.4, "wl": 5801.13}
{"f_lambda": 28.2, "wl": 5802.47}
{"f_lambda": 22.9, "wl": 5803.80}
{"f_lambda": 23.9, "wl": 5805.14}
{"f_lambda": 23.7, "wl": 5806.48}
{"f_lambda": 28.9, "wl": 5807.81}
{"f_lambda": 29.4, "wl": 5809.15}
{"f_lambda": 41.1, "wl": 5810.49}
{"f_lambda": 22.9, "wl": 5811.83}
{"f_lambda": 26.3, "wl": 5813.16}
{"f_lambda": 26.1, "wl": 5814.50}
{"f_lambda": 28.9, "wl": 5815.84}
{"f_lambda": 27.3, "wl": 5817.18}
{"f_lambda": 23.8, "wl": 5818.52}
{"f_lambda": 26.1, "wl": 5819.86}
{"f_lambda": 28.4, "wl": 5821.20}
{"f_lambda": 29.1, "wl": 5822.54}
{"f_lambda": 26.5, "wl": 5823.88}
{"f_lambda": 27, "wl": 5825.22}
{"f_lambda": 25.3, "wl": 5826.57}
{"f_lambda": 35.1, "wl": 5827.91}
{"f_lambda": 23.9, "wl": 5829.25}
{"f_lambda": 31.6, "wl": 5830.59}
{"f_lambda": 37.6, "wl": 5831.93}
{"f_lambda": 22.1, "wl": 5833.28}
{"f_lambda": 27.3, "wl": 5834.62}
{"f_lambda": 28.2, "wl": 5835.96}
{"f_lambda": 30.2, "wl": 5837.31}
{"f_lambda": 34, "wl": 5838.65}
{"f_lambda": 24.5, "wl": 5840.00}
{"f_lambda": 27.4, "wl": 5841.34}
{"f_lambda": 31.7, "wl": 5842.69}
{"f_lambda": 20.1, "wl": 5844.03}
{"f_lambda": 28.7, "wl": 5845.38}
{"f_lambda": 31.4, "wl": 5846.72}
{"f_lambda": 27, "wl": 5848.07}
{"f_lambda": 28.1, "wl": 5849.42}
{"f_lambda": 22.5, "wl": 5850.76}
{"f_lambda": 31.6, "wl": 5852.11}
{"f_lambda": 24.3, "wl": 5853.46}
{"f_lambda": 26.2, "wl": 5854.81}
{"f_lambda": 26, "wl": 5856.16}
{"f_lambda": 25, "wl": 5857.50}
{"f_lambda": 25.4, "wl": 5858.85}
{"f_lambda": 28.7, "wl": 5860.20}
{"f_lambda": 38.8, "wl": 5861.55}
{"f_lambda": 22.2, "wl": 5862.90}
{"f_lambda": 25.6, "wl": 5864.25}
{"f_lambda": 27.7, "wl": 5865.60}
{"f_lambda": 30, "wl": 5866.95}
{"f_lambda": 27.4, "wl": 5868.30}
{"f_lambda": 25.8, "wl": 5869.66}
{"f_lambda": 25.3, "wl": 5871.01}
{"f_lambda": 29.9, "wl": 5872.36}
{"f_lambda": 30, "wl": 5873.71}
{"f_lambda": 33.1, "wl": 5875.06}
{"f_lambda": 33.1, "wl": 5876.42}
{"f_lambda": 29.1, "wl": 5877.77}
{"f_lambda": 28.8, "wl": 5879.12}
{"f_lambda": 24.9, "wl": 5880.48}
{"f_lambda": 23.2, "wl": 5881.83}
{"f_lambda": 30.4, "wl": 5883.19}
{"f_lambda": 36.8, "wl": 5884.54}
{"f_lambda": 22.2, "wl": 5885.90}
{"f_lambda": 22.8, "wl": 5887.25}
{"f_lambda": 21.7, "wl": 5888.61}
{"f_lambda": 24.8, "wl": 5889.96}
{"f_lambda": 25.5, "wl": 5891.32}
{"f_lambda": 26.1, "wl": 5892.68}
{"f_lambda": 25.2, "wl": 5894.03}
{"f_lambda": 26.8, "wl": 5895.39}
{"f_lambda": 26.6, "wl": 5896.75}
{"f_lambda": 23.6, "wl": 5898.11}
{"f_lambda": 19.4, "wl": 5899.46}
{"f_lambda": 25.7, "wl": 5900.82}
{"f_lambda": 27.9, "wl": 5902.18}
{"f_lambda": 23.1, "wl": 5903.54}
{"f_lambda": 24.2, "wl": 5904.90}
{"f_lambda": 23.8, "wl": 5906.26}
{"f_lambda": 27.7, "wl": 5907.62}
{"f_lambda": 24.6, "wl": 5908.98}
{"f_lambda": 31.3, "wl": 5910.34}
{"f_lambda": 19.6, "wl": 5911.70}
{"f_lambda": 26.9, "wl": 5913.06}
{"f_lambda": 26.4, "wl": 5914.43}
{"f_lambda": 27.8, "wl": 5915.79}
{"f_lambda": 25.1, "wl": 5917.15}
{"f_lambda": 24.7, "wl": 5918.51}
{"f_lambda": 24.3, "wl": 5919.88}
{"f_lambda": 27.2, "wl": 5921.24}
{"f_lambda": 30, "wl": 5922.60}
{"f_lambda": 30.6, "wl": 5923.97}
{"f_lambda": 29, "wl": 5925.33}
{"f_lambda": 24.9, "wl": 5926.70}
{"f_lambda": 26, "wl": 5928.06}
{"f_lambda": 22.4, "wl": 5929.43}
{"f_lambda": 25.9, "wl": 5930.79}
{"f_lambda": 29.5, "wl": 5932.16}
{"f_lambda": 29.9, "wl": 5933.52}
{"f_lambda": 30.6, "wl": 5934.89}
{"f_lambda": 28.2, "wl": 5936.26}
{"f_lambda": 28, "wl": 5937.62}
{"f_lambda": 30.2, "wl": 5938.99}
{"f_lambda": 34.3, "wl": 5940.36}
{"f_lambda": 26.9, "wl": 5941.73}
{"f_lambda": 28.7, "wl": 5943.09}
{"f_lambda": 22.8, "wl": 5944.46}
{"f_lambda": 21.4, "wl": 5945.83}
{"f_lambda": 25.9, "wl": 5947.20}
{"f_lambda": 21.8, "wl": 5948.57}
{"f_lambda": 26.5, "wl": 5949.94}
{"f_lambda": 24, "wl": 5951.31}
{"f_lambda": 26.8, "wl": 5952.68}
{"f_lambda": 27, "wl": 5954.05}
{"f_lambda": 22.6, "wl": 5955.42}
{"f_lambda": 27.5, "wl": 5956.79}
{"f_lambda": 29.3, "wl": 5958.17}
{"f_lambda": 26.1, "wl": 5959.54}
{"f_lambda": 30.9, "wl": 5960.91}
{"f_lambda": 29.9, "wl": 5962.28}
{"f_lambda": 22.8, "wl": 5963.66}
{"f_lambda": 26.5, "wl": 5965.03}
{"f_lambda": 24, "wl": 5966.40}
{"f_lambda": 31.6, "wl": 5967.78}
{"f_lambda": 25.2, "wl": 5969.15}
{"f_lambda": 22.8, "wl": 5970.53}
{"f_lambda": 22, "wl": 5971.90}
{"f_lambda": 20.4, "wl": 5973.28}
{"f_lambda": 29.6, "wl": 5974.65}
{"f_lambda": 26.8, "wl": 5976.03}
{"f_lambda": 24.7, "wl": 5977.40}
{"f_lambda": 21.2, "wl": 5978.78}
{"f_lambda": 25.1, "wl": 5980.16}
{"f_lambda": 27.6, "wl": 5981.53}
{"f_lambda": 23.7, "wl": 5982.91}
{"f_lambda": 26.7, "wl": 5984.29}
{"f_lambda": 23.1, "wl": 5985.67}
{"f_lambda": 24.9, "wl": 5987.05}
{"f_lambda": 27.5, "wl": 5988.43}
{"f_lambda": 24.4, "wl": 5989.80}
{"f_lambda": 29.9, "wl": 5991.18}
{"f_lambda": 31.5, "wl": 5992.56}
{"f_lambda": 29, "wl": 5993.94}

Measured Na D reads 3.0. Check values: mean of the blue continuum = 28.7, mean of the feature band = 25.7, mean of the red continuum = 27.6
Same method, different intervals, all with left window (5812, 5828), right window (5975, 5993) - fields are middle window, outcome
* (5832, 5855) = -0.6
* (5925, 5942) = -1.2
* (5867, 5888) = -1.2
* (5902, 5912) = 0.4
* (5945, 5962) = 0.2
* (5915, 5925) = -0.3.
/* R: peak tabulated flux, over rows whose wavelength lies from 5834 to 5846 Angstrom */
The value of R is 34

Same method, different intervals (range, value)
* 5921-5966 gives 34.3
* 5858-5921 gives 38.8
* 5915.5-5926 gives 30.6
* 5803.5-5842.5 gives 41.1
